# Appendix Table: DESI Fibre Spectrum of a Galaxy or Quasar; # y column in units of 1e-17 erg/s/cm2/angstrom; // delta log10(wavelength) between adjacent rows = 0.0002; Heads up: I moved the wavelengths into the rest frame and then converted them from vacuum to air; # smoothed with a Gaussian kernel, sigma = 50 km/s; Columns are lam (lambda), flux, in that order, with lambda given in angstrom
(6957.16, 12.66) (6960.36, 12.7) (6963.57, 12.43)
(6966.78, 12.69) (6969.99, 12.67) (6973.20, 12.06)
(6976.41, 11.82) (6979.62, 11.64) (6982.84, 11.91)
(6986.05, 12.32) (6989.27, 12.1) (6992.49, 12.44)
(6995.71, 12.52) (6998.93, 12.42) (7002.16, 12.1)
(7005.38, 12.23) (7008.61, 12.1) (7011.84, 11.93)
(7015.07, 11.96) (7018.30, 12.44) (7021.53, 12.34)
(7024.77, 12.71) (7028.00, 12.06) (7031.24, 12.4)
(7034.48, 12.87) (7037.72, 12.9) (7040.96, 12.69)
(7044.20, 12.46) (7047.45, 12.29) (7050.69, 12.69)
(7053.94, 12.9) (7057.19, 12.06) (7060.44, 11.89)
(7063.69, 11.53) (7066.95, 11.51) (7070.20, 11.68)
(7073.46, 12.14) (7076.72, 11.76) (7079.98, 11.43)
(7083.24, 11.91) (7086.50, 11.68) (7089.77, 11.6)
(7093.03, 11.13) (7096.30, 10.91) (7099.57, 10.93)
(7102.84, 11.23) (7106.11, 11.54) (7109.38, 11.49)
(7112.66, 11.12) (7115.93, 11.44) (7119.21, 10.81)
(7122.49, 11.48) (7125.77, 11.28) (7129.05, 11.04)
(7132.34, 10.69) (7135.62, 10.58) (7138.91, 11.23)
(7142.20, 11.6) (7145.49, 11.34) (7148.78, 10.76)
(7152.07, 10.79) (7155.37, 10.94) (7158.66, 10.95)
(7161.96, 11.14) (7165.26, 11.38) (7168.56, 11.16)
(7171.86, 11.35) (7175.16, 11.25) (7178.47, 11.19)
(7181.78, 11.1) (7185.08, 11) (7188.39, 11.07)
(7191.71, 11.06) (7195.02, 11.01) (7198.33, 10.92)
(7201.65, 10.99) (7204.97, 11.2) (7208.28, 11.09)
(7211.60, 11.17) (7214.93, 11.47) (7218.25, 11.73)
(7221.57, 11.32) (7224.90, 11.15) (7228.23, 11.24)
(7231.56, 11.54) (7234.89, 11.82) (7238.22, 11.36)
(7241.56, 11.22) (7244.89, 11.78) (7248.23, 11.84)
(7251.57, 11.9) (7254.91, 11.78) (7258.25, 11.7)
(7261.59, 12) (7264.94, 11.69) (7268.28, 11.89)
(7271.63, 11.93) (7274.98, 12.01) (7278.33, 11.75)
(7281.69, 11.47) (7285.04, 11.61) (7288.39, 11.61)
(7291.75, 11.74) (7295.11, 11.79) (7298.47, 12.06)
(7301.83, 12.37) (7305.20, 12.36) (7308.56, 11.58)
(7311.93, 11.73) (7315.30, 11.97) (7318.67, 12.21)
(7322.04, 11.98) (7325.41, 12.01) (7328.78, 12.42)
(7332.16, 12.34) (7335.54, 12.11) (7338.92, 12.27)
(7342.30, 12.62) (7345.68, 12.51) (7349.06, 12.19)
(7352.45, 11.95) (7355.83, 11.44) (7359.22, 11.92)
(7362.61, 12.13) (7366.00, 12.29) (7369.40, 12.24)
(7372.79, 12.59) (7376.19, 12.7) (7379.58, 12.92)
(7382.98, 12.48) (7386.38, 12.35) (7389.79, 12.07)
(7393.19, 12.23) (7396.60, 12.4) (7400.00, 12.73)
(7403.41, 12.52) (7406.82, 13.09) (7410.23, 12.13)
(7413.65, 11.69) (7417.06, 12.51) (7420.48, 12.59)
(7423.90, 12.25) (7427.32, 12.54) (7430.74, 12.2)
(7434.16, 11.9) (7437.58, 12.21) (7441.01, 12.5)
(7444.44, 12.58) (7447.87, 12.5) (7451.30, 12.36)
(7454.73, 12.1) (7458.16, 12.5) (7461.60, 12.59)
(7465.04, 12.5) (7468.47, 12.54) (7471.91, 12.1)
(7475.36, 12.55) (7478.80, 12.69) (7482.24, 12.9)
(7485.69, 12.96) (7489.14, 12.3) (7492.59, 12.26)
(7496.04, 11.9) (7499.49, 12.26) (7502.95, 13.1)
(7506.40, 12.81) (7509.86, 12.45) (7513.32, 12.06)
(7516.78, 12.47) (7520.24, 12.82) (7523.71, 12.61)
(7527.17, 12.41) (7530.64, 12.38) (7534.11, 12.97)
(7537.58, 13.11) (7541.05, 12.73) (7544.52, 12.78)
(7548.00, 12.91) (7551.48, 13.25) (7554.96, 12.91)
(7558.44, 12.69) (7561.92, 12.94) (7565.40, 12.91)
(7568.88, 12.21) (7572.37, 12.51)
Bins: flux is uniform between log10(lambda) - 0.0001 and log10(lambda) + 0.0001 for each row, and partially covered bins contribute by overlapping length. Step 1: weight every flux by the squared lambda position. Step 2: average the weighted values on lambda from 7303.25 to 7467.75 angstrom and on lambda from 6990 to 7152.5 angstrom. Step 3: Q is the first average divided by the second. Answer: 1.1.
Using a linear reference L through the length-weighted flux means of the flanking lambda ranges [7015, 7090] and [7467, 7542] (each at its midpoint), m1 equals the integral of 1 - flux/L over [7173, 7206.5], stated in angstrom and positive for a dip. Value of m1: 3.3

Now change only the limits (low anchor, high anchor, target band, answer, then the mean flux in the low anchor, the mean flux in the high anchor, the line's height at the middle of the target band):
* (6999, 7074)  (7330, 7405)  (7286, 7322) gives 1.1 angstrom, 12.3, 12.3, 12.3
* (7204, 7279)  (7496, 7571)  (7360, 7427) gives -1.4 angstrom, 11.6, 12.7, 12.2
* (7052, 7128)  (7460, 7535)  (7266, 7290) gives 0.5 angstrom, 11.5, 12.5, 12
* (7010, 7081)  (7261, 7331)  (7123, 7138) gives 1.4 angstrom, 12.2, 11.9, 12.1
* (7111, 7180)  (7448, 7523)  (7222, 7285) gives -0.6 angstrom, 11.1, 12.5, 11.6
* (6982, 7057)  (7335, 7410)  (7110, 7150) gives 4.0 angstrom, 12.4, 12.4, 12.4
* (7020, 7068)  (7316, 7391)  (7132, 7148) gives 1.6 angstrom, 12.4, 12.3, 12.3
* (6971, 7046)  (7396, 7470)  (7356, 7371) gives 0.4 angstrom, 12.3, 12.4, 12.4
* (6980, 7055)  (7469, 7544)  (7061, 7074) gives 0.7 angstrom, 12.4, 12.6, 12.4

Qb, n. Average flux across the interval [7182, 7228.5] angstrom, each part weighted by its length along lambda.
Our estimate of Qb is 11.2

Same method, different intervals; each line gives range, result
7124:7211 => 11.1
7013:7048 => 12.5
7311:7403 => 12.3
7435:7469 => 12.4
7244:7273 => 11.8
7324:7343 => 12.3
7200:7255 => 11.4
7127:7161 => 11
